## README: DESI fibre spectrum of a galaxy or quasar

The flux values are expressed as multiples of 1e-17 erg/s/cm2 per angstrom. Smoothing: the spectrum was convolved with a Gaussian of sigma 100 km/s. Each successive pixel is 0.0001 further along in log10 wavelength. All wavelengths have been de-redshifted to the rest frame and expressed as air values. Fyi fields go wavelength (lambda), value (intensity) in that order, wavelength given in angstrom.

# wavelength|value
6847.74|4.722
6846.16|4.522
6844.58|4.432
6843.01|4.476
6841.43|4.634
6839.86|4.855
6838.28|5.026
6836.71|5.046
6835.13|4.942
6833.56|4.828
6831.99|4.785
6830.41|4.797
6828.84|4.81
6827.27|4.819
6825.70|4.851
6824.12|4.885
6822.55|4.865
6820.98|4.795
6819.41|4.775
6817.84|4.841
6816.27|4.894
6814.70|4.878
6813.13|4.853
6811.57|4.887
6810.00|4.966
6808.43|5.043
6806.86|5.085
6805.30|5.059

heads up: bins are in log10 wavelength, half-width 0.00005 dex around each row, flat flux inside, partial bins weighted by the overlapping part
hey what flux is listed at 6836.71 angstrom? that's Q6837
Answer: 5.046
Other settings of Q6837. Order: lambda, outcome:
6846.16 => 4.522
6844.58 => 4.432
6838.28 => 5.026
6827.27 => 4.819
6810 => 4.966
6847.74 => 4.722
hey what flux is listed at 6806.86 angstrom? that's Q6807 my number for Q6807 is 5.085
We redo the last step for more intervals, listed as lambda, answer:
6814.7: 4.878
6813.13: 4.853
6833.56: 4.828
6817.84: 4.841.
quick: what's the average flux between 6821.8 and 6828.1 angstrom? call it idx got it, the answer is 4.85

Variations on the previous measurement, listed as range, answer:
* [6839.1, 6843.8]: 4.66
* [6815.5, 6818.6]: 4.87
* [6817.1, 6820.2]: 4.81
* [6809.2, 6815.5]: 4.9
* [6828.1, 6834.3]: 4.8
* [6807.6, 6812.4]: 4.97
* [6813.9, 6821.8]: 4.84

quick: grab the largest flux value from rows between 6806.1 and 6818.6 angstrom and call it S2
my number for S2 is 5.085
